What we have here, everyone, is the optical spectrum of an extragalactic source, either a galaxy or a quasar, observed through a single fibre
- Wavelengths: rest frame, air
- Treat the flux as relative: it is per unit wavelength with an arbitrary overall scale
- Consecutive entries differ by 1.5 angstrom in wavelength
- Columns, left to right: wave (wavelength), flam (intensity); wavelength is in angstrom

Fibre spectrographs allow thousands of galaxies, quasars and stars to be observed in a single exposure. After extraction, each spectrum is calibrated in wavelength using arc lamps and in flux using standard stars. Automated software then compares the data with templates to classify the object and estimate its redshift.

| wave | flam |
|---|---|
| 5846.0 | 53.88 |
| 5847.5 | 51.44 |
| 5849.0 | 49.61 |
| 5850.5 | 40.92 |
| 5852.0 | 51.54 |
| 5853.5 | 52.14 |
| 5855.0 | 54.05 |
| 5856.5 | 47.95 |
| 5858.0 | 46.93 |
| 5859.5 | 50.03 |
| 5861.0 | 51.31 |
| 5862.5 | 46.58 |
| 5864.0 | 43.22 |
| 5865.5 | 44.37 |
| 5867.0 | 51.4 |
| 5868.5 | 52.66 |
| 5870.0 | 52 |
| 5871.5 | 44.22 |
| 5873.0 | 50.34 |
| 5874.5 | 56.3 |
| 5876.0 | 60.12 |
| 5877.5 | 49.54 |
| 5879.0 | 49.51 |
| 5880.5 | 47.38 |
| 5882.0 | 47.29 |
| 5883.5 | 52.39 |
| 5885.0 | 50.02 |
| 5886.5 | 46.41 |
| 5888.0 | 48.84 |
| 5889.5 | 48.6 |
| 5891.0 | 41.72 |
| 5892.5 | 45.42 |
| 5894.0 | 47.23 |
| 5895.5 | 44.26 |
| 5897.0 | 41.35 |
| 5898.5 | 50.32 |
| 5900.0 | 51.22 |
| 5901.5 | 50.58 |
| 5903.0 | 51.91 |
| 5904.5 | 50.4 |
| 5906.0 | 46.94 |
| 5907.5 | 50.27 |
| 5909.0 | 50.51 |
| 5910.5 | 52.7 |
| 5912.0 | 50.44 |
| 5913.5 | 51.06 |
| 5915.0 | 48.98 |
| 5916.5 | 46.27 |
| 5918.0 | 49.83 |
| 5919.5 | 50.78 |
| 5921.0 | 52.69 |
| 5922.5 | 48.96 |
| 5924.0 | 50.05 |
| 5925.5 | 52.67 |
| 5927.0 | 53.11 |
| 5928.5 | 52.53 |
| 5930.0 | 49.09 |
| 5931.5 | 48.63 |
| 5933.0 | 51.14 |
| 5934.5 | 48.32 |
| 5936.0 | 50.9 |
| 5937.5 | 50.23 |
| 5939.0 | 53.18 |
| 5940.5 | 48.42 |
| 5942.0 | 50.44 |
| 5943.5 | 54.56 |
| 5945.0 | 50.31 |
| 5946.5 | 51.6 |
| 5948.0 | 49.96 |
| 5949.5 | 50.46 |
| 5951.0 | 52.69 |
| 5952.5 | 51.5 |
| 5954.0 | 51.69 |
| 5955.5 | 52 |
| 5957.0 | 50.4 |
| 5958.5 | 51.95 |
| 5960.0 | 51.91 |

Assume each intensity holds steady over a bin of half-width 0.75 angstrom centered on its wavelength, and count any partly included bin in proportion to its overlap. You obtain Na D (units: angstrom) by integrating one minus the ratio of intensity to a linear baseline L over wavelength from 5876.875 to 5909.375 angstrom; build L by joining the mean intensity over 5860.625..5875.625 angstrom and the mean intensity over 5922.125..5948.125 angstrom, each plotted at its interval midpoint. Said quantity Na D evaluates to 1.1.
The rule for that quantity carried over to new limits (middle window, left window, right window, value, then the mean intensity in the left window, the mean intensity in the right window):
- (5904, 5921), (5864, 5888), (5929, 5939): 0.0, 50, 50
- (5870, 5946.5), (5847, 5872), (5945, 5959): 0.5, 48.9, 51.3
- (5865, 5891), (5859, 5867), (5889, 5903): -1.5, 47.4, 47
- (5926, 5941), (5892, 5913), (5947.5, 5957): -0.1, 48.9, 51.3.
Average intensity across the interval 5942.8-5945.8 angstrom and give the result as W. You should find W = 52.4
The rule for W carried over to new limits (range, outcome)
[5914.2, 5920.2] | 49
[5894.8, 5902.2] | 47.5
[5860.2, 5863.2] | 49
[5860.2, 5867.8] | 47.4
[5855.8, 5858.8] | 47.5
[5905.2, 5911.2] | 50.1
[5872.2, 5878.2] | 54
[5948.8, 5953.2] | 51.6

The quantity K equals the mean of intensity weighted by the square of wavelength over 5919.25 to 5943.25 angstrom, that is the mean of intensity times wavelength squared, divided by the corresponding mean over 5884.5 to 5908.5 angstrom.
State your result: 1.1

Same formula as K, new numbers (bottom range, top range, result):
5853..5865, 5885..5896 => 0.96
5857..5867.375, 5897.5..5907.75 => 1.07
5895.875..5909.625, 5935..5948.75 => 1.05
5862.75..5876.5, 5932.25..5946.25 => 1.04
